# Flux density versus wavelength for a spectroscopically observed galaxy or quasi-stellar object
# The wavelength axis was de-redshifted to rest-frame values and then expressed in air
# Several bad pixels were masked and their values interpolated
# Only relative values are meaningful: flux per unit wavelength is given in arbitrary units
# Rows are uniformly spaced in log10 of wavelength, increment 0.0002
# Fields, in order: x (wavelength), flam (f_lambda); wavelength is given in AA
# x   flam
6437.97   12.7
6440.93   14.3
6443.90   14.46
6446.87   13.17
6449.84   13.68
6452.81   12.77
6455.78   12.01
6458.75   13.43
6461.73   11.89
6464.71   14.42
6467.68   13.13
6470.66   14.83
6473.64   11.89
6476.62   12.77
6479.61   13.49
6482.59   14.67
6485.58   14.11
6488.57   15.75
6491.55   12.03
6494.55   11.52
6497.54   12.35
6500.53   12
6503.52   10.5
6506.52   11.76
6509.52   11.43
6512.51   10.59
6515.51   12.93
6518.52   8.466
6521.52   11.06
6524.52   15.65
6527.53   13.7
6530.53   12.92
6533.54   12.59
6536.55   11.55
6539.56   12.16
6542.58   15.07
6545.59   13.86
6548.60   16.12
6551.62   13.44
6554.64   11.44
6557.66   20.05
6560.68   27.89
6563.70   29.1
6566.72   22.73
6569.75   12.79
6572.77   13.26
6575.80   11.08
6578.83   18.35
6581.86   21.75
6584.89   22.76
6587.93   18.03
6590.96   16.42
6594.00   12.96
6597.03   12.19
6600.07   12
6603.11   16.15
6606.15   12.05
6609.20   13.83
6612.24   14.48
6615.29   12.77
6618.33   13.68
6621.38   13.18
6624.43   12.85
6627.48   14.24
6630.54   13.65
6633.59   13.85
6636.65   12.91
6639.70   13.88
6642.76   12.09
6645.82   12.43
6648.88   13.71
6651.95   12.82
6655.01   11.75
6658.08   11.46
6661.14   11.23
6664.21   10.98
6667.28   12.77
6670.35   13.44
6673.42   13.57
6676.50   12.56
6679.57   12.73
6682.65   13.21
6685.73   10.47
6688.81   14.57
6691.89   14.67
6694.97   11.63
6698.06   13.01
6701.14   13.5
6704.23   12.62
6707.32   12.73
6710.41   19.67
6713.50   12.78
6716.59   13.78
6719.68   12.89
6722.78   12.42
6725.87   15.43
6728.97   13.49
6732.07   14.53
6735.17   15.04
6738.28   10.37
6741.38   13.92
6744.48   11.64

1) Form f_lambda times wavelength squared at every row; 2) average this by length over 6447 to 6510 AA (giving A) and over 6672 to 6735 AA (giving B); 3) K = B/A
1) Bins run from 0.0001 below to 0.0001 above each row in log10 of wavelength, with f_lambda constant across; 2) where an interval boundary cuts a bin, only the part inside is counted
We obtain 1.12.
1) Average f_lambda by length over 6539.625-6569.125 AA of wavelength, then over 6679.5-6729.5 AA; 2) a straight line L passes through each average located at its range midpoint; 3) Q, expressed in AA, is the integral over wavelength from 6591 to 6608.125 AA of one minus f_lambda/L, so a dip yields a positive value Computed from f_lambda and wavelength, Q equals 3.6 AA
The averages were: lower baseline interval 18.3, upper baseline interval 13.5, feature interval 13.4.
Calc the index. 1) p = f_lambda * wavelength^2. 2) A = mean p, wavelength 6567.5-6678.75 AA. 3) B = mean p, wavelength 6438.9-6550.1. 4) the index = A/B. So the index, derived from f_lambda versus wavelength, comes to 1.11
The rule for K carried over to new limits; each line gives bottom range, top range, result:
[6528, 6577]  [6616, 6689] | 0.82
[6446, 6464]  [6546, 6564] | 1.50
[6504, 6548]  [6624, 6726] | 1.10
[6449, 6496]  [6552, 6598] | 1.40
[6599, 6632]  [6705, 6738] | 1.07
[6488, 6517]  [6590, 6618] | 1.17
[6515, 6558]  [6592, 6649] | 1.03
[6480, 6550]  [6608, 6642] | 1.10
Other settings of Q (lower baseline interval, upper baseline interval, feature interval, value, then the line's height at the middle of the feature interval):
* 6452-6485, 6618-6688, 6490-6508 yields 2.0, 13.2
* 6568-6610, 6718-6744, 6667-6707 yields 3.0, 14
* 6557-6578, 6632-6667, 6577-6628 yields 4.4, 16.5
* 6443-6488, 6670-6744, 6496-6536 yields 4.3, 13.4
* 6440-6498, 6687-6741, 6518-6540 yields 1.6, 13.4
